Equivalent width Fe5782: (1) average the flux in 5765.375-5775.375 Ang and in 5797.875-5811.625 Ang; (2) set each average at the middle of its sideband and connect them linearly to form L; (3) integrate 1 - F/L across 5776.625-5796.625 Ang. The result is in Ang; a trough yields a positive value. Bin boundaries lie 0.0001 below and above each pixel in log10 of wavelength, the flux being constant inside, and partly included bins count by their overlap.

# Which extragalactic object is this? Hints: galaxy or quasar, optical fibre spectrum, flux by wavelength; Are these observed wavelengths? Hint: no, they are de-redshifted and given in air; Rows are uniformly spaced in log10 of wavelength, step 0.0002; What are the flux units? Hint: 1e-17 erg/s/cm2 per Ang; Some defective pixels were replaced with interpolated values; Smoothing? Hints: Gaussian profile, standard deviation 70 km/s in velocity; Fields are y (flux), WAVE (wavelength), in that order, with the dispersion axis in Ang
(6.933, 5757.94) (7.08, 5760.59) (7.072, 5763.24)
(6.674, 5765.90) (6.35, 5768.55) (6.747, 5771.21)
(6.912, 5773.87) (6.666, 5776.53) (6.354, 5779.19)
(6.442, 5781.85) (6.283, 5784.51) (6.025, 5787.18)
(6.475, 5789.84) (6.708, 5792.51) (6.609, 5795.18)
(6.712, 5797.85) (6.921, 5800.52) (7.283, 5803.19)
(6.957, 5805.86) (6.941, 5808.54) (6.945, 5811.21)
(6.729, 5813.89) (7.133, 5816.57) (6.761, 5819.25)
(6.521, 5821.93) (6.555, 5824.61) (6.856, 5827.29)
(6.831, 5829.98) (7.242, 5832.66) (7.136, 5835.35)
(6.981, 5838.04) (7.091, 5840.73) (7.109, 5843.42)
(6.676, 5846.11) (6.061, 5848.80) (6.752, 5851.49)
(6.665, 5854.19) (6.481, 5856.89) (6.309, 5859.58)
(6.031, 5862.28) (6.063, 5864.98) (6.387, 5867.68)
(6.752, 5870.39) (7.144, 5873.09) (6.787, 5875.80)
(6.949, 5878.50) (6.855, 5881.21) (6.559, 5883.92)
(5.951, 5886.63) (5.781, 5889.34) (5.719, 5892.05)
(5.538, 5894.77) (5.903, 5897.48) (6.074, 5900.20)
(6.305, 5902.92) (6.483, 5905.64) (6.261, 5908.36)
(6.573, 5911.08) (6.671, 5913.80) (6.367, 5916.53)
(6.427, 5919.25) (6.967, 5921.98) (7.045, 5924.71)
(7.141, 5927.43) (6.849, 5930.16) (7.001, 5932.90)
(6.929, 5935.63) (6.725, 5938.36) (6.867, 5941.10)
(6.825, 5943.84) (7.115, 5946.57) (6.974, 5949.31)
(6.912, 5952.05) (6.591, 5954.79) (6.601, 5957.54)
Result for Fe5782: 1.1 Ang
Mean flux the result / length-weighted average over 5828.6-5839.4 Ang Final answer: 7.04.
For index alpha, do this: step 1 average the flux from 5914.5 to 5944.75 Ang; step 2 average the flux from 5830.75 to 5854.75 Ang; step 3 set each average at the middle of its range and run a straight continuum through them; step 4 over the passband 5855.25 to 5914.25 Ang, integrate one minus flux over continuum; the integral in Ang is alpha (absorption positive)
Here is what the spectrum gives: 4.35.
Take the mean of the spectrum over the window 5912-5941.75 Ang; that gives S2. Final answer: 6.81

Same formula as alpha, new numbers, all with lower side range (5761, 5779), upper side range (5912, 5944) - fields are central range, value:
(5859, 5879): 0.7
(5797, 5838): -0.9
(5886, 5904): 2.4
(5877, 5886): 0.1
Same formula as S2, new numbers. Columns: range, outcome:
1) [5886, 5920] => 6.16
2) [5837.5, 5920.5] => 6.44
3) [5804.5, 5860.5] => 6.8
